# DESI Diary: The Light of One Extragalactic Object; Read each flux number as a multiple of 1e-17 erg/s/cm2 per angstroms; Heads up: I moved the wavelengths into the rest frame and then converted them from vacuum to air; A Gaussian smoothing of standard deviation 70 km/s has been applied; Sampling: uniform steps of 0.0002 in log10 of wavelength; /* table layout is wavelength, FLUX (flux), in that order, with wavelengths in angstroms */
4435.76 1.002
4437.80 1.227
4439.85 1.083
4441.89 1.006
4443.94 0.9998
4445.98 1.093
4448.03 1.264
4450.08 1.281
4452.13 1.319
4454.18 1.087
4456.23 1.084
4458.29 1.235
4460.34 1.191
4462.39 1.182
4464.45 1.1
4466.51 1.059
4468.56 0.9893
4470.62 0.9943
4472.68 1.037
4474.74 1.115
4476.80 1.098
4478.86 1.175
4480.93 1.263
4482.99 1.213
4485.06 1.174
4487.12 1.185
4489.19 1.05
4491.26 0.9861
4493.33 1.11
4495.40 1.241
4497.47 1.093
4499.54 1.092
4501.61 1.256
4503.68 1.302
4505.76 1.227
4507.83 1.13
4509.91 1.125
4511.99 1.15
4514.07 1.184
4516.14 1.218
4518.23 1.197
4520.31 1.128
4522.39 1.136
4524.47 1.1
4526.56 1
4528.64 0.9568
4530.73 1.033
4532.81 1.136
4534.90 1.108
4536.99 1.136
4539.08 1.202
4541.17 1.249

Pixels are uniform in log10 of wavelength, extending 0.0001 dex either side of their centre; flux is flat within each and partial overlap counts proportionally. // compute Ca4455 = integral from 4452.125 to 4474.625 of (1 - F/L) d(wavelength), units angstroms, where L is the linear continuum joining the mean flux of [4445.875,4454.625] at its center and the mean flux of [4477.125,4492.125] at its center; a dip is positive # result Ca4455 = 1.7 angstroms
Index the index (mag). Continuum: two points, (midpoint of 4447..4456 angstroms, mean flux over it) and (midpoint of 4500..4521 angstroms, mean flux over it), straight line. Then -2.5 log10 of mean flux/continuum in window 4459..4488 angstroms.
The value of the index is 0.08 mag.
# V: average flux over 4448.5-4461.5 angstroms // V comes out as 1.2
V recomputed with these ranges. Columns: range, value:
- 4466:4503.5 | 1.12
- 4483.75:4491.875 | 1.11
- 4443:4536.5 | 1.14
